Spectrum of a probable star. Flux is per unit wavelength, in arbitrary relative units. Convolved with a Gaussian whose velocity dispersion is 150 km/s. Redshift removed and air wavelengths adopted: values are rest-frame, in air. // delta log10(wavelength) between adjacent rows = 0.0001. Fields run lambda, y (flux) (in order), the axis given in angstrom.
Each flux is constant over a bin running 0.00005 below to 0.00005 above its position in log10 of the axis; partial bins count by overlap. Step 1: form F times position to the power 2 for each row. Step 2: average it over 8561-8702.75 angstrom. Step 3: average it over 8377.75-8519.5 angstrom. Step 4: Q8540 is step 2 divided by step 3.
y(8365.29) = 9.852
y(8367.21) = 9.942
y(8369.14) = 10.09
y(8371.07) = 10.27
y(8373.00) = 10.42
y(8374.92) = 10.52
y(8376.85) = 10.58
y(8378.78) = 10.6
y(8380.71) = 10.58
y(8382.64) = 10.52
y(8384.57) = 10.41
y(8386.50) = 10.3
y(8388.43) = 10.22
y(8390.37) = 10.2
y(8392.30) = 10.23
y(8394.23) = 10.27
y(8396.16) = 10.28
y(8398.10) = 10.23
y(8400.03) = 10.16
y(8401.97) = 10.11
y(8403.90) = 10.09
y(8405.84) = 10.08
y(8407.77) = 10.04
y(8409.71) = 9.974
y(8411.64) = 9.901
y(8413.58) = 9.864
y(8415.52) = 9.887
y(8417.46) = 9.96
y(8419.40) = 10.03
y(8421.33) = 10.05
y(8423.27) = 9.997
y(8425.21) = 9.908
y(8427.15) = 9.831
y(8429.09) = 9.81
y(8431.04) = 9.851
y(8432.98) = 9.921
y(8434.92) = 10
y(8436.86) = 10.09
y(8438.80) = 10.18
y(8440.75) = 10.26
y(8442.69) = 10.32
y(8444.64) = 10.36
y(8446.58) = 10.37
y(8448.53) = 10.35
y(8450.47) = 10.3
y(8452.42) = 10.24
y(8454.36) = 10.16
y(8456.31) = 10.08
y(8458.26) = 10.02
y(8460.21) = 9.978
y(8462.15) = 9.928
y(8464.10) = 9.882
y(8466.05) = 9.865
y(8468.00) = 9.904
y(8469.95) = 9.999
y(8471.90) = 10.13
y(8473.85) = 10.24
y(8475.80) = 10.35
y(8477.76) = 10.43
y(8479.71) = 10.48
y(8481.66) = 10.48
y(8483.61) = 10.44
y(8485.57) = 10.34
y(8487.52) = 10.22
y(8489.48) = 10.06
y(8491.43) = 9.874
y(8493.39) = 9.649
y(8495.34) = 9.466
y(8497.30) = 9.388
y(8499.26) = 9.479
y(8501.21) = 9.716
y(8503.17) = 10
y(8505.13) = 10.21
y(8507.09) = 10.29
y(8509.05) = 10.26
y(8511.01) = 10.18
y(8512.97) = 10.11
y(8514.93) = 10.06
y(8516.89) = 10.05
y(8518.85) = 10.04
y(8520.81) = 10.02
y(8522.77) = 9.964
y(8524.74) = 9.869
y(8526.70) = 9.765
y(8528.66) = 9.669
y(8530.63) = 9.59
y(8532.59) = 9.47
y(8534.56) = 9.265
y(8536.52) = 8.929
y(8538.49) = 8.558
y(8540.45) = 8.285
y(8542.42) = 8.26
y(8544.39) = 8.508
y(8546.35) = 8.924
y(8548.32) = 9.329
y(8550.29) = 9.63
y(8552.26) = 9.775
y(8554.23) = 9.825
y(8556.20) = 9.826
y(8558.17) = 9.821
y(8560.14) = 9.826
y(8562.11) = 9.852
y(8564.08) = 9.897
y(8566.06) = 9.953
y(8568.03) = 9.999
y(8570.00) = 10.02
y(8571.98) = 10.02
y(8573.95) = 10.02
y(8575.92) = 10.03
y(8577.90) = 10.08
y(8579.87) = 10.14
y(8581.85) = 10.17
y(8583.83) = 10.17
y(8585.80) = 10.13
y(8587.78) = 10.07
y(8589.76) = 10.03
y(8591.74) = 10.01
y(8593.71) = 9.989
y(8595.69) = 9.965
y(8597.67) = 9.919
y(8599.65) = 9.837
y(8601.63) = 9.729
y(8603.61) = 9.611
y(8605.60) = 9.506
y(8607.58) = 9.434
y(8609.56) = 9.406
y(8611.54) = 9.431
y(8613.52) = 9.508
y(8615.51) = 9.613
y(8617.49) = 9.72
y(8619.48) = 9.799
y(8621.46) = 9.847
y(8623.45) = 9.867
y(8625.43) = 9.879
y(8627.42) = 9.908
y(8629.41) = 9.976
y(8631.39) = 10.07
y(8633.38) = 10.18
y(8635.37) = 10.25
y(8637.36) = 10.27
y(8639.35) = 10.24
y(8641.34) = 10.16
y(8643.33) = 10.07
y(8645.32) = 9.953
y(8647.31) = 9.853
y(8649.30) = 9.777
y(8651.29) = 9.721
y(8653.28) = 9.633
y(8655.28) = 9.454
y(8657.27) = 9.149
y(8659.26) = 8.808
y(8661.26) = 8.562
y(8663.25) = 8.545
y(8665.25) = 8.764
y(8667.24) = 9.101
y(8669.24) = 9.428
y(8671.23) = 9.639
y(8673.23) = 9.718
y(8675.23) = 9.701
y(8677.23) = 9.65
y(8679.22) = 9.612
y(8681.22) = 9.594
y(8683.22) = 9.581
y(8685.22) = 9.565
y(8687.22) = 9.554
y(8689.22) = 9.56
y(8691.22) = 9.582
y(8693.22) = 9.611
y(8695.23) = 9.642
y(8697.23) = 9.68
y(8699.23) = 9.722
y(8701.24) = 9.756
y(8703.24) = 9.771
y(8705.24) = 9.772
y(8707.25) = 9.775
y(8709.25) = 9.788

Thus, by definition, 1.0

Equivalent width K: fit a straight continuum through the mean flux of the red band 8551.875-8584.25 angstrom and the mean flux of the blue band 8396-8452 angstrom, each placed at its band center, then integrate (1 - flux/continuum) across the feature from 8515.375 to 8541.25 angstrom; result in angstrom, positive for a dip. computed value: 1.2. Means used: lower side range 10.1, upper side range 9.96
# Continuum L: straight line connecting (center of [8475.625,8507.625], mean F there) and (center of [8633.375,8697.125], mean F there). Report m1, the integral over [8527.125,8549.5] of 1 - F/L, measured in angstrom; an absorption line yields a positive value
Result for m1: 2.1 angstrom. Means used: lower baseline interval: 10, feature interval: 9.01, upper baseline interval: 9.58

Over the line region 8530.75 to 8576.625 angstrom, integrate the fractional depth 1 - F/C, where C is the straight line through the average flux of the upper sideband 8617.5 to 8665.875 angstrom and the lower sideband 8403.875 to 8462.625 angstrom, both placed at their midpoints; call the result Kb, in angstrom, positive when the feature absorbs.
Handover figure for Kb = 1.74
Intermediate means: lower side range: 10.1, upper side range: 9.7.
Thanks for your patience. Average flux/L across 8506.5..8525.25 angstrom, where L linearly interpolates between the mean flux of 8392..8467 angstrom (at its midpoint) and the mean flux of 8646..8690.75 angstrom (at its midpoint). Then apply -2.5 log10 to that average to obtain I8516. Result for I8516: -0.03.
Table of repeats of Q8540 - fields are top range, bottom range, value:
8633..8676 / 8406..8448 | 1.01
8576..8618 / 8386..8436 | 1.02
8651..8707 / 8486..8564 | 1.02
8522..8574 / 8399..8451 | 0.97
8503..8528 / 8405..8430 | 1.03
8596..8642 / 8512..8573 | 1.04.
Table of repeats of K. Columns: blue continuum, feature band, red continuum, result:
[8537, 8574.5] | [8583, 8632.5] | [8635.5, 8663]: -1.2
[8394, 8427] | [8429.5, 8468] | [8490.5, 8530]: -0.5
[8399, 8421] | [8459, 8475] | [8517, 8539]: -0.3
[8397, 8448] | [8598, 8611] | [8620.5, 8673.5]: 0.2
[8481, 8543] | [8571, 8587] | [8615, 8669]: -0.6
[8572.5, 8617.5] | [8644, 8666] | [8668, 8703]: 0.9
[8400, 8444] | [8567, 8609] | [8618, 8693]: -0.8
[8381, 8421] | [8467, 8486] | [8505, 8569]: -0.8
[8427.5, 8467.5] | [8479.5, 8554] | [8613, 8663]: 2.1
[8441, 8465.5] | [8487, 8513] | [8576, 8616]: 0.4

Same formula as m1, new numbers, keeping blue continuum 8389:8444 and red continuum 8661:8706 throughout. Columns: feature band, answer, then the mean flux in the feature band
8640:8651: -0.43 angstrom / 9.96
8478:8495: -0.46 angstrom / 10.2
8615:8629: -0.28 angstrom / 9.82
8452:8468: -0.06 angstrom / 10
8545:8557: 0.32 angstrom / 9.52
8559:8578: -0.44 angstrom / 9.96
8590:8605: -0.29 angstrom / 9.86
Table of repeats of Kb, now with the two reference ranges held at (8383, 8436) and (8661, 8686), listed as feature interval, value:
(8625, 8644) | -1.3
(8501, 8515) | -0.5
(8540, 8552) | 1.0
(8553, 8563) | -0.2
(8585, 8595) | -0.5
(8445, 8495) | -1.2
